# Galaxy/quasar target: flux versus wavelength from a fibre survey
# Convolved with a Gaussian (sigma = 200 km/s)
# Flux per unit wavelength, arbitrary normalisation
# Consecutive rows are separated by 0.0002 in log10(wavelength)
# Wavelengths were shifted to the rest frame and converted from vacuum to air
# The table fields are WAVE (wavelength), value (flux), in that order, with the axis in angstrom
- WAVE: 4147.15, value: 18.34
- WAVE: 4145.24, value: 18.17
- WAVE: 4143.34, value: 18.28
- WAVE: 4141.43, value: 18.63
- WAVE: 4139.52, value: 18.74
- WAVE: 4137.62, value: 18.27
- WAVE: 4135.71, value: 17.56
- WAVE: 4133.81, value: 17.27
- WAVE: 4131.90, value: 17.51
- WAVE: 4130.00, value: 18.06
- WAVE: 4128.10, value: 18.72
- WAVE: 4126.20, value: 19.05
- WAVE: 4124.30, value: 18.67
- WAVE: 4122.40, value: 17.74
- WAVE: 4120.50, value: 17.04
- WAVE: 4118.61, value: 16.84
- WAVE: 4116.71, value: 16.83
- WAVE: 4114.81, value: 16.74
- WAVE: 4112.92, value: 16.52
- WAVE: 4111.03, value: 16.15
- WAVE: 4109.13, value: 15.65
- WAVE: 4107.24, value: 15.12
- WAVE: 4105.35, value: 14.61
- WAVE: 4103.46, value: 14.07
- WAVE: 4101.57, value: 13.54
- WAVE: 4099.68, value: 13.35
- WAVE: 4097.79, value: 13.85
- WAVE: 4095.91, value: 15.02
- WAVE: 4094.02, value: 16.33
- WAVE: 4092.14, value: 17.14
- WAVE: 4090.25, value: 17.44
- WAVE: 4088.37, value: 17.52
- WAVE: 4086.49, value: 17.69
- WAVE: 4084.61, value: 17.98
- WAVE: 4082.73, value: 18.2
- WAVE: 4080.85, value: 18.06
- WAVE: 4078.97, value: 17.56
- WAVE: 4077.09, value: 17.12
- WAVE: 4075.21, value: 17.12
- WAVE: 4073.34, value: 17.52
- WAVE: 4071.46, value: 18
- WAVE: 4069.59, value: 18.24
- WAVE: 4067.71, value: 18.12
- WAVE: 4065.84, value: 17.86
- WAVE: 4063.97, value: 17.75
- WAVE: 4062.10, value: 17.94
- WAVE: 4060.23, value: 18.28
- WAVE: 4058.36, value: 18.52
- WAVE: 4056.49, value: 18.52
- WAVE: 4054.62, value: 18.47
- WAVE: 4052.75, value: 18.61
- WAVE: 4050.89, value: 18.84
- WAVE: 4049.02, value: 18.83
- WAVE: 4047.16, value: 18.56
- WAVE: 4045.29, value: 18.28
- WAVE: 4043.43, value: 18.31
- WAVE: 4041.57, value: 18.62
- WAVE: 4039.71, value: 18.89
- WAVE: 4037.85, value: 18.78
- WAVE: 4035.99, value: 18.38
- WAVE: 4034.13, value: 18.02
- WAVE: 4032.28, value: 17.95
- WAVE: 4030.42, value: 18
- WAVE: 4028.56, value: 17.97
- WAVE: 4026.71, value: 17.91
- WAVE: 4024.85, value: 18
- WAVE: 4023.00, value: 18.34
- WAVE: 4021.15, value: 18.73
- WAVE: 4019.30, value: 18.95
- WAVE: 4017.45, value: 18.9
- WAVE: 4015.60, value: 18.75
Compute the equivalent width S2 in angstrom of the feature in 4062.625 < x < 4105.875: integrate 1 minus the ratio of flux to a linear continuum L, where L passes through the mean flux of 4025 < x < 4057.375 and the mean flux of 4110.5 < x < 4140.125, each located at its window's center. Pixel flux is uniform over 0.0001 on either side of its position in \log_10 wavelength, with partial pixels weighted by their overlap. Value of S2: 3.1 angstrom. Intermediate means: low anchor 18.4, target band 16.7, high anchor 17.6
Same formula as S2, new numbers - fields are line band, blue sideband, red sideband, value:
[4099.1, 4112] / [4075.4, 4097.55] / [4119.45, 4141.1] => 2.1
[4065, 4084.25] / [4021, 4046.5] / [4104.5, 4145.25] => 0.1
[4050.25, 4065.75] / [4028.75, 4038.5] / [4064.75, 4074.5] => -0.3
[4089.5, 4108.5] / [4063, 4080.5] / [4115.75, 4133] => 2.9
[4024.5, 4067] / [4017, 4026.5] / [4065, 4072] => -0.1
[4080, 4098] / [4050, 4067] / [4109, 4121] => 0.4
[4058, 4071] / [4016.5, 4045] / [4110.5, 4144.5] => 0.1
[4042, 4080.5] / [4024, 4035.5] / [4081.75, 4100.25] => -2.0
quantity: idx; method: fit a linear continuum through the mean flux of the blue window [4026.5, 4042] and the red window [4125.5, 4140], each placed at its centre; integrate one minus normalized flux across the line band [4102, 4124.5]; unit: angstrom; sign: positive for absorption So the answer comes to 2.4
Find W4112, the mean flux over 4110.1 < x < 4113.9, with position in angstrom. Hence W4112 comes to 16.4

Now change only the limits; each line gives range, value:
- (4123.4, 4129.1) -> 18.8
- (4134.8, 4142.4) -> 18.3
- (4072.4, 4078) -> 17.3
